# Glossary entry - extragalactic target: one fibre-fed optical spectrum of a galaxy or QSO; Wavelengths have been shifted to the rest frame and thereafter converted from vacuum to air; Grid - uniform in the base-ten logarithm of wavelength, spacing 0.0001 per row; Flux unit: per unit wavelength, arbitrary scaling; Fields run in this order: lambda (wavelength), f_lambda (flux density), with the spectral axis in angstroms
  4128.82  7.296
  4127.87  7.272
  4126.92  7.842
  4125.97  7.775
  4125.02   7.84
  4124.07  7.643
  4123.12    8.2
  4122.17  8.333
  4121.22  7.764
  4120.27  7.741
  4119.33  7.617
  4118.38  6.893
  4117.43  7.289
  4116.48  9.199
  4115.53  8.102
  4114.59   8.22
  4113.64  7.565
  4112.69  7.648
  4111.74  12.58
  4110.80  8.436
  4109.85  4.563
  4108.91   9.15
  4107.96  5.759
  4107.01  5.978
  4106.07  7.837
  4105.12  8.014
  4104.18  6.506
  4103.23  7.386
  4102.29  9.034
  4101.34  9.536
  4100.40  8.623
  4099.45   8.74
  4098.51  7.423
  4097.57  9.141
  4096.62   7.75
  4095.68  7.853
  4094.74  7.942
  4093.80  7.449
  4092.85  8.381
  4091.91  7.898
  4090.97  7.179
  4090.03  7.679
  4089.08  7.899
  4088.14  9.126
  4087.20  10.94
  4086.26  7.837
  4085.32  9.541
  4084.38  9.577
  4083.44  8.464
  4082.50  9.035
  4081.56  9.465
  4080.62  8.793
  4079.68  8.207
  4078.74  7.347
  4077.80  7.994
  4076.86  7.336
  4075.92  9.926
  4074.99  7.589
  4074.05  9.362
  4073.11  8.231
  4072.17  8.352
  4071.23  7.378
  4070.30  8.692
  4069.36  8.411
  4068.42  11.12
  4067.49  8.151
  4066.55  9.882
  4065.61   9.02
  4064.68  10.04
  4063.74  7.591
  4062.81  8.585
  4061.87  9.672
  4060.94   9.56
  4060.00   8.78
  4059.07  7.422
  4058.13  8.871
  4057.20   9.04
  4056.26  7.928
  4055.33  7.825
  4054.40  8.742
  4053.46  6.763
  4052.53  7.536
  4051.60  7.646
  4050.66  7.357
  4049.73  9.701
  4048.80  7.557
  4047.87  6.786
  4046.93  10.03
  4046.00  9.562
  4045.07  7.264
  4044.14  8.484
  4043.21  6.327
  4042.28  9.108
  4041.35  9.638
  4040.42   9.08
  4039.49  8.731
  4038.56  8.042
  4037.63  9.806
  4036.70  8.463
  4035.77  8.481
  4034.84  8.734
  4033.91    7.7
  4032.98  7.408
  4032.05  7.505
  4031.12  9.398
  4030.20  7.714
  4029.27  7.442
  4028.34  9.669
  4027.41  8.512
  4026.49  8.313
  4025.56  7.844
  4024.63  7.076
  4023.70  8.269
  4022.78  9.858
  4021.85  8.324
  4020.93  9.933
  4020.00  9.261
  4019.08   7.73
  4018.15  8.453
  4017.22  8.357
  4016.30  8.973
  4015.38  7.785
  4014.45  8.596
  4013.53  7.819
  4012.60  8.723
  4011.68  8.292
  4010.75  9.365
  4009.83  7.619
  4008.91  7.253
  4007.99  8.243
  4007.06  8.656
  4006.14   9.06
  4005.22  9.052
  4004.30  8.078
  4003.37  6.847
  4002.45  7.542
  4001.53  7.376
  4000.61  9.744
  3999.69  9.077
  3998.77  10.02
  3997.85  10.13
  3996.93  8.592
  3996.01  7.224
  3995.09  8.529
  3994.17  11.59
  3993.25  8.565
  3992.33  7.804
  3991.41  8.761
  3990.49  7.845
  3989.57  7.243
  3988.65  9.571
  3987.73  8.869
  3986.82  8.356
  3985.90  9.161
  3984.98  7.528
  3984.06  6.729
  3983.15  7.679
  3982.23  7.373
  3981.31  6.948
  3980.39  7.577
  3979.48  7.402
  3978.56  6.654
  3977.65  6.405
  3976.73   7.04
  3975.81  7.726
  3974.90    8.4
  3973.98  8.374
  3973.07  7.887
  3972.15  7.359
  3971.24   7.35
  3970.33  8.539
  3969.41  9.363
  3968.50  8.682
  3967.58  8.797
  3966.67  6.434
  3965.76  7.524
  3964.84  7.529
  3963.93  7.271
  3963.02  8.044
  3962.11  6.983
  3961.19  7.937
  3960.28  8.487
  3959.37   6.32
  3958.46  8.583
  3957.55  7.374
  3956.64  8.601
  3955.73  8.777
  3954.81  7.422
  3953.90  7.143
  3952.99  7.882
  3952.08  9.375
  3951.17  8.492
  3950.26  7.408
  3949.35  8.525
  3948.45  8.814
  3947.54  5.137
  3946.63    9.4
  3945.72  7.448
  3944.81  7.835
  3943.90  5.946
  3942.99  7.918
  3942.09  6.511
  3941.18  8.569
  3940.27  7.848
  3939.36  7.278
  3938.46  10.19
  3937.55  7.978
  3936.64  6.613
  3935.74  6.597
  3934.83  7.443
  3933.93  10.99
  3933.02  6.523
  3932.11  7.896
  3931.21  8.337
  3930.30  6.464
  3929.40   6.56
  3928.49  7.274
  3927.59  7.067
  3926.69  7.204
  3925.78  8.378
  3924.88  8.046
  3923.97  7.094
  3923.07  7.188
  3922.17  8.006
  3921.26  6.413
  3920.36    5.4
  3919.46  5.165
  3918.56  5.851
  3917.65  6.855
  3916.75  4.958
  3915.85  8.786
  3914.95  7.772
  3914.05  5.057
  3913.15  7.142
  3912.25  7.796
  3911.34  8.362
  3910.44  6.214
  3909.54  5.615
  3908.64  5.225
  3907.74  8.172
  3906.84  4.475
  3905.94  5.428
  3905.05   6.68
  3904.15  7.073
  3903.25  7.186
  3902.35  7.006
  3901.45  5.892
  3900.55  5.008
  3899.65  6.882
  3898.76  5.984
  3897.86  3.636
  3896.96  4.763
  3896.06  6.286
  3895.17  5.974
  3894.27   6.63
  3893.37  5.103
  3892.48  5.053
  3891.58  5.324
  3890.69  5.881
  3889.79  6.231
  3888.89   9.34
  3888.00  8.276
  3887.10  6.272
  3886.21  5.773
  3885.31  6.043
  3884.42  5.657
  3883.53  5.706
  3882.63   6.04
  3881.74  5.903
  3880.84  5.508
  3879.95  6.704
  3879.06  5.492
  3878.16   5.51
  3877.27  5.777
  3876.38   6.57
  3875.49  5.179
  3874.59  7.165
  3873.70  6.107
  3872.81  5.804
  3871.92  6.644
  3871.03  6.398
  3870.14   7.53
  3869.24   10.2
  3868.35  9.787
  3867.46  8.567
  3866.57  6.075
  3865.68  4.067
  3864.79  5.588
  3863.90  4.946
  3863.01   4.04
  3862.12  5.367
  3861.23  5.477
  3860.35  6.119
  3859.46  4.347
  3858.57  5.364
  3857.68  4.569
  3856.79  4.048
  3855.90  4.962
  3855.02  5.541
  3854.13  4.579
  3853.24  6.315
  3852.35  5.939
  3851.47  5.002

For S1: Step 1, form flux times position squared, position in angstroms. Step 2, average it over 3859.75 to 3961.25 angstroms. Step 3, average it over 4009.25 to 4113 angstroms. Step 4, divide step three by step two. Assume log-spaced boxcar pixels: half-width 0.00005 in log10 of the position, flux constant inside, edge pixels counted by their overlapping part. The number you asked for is 1.32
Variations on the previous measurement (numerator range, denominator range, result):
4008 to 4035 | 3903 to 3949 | 1.22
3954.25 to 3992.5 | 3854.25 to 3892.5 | 1.36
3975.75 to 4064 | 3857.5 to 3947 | 1.33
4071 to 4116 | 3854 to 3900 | 1.53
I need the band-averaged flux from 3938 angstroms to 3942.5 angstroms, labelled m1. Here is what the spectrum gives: 8.09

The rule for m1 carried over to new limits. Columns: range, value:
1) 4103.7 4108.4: 6.82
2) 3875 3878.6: 5.77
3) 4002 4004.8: 7.5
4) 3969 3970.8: 8.92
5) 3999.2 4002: 8.76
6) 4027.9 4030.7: 8.29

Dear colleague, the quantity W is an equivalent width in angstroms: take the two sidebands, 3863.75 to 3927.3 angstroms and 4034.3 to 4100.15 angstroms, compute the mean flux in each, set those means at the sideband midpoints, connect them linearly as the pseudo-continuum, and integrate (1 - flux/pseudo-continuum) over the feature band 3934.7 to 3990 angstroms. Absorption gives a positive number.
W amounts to -4.3 angstroms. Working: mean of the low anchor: 6.43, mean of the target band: 7.78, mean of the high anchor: 8.49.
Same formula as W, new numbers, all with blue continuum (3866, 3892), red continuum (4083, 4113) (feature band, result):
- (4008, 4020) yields -1.13 angstroms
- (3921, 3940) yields -1.76 angstroms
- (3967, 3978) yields -1.09 angstroms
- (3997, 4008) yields -1.73 angstroms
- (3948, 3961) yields -1.72 angstroms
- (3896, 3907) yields 1.41 angstroms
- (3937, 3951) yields -1.45 angstroms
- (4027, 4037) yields -0.73 angstroms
